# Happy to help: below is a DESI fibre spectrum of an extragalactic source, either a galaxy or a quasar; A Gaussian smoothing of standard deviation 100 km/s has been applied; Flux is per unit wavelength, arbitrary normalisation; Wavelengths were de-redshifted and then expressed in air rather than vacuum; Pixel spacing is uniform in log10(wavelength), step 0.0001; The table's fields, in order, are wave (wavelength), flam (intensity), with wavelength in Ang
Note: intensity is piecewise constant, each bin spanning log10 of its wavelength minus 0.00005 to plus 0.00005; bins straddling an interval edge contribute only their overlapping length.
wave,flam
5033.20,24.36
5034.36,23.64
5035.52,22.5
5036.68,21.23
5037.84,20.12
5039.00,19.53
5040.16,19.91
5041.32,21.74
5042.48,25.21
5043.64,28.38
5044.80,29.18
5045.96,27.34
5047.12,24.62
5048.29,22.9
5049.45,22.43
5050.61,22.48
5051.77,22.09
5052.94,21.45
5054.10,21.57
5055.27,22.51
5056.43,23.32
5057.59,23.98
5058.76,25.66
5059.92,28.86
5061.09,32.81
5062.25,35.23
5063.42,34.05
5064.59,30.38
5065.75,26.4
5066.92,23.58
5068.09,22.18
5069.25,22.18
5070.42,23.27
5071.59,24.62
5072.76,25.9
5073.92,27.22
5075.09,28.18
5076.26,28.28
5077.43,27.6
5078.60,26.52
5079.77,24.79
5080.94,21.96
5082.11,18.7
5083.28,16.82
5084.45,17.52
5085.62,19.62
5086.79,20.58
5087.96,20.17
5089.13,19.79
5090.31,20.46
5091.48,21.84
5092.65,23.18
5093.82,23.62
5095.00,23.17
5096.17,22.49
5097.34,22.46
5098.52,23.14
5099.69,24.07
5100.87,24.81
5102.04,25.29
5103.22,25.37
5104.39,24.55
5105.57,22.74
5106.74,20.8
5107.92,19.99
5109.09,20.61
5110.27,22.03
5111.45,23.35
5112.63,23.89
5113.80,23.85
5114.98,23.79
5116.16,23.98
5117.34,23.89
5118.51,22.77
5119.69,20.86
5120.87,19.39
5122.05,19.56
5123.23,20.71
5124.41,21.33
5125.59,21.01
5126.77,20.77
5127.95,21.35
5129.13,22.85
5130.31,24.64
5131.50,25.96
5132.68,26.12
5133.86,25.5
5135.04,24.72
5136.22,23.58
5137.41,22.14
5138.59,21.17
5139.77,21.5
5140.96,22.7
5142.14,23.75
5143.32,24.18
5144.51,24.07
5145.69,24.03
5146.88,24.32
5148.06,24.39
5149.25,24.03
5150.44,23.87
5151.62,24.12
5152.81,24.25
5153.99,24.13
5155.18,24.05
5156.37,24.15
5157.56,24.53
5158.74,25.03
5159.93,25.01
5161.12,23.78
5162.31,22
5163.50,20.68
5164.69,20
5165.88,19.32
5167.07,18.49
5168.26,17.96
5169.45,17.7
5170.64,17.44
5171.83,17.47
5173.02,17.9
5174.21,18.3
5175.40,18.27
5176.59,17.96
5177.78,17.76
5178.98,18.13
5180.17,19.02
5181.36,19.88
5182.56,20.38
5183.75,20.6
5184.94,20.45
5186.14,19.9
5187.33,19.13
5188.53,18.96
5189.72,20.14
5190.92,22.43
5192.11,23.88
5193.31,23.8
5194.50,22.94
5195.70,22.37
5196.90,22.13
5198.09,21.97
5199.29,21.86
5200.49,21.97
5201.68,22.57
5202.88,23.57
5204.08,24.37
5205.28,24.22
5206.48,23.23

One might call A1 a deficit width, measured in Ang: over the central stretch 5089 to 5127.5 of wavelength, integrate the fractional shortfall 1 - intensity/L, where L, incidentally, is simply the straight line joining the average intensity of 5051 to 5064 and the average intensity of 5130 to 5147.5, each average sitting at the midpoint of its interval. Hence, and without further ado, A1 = 3.7 Ang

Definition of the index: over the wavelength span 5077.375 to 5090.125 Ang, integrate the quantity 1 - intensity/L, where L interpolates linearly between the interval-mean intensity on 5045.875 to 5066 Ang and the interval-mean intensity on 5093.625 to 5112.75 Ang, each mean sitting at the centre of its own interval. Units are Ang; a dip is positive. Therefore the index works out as 1.7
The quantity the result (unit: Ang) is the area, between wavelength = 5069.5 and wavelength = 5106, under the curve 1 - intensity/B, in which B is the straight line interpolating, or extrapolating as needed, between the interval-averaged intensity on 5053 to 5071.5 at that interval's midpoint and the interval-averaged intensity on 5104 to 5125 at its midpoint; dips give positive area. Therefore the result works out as 1.5 Ang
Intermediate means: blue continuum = 26.2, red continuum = 22.1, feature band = 23.2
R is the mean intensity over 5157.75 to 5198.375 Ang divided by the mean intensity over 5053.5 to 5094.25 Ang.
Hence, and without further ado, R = 0.8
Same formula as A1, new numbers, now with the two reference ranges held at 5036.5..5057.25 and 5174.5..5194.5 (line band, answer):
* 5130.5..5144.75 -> -1.8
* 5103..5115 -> -0.5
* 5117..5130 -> 0.1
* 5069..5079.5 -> -1.6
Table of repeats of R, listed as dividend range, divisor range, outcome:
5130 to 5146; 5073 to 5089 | 1.04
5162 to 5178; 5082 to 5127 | 0.85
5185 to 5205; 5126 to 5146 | 0.94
